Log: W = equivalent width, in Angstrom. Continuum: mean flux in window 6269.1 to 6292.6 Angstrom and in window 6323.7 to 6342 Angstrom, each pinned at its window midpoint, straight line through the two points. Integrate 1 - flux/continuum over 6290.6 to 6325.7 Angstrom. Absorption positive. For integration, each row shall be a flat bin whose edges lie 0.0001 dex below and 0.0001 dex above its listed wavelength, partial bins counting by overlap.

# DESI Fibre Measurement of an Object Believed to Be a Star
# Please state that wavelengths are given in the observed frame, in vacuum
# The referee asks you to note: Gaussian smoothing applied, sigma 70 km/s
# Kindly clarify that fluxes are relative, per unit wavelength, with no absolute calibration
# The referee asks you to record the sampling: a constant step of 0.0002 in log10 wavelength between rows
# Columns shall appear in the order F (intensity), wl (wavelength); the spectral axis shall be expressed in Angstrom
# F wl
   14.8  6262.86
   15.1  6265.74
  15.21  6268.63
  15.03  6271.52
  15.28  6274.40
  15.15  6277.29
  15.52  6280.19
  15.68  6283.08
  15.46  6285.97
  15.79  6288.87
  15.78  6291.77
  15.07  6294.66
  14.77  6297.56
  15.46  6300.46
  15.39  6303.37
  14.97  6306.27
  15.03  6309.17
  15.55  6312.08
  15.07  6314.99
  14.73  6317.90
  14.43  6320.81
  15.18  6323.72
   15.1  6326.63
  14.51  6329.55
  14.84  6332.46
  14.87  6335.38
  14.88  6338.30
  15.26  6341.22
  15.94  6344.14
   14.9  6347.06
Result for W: 0.1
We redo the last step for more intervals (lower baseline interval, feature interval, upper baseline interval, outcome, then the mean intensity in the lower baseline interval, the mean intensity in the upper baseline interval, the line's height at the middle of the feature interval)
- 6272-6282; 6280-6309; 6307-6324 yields -0.4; 15.3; 15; 15.2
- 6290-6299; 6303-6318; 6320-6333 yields -0.1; 15.2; 14.8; 15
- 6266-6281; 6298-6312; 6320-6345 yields -0.1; 15.2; 15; 15.1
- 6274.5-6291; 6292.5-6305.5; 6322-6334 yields 0.1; 15.5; 14.9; 15.3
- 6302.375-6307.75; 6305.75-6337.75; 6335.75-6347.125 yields 0.6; 15.2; 15.3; 15.2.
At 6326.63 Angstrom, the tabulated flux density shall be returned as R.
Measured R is 15.1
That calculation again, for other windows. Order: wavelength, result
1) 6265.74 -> 15.1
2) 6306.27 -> 14.97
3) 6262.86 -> 14.8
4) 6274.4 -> 15.28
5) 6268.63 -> 15.21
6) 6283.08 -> 15.68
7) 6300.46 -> 15.46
